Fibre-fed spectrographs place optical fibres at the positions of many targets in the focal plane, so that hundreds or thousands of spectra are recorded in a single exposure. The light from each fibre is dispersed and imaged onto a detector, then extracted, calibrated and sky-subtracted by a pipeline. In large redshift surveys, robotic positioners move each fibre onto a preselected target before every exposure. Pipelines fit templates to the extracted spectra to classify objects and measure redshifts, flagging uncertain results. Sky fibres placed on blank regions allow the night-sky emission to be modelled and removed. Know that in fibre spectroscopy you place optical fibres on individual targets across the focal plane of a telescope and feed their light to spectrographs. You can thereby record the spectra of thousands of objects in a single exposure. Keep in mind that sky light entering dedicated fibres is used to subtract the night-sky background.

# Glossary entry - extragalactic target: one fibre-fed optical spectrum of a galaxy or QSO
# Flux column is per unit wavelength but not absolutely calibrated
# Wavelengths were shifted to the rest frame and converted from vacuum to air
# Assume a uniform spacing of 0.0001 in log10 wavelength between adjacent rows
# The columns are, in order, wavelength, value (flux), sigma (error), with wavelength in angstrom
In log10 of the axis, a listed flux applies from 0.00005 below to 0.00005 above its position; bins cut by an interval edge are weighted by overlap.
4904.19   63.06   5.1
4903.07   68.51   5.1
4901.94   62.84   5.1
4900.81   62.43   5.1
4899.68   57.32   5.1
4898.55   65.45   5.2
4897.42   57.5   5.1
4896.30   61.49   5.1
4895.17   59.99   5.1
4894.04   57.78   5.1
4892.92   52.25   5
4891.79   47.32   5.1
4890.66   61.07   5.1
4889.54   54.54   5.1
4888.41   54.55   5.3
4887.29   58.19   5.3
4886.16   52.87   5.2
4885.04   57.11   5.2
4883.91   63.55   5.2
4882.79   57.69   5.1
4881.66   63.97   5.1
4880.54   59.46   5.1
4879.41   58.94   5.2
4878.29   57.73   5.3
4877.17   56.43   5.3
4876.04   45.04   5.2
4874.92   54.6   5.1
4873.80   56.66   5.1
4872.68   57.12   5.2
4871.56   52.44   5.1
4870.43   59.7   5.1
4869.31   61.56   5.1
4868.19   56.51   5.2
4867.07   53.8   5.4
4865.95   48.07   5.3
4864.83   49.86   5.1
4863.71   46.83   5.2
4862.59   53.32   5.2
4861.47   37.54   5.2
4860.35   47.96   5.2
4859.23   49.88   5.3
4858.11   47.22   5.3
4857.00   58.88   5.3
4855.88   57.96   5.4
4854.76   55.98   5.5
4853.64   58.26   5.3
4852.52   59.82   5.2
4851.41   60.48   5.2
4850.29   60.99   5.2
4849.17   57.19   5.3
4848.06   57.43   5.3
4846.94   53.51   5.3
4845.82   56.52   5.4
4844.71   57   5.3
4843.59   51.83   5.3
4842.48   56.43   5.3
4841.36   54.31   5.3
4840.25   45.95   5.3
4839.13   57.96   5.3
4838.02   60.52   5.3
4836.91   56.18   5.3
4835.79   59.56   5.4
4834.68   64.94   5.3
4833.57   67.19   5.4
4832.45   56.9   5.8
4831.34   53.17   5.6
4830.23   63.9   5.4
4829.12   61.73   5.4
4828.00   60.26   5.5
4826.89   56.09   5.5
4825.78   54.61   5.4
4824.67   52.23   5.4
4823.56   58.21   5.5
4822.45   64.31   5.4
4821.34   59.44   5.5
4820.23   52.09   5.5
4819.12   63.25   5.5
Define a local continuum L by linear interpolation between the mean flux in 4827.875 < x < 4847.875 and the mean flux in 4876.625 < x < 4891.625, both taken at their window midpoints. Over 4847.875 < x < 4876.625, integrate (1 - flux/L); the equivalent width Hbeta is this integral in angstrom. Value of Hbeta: 1.9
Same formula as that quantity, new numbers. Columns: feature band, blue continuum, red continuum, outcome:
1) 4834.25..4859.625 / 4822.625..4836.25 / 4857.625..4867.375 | -1.52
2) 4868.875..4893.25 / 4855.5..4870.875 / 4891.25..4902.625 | -0.48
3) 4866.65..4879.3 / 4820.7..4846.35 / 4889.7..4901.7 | 0.51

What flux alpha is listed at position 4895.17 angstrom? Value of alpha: 59.99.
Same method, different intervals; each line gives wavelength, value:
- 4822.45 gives 64.31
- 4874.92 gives 54.6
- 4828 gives 60.26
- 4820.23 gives 52.09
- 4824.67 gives 52.23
